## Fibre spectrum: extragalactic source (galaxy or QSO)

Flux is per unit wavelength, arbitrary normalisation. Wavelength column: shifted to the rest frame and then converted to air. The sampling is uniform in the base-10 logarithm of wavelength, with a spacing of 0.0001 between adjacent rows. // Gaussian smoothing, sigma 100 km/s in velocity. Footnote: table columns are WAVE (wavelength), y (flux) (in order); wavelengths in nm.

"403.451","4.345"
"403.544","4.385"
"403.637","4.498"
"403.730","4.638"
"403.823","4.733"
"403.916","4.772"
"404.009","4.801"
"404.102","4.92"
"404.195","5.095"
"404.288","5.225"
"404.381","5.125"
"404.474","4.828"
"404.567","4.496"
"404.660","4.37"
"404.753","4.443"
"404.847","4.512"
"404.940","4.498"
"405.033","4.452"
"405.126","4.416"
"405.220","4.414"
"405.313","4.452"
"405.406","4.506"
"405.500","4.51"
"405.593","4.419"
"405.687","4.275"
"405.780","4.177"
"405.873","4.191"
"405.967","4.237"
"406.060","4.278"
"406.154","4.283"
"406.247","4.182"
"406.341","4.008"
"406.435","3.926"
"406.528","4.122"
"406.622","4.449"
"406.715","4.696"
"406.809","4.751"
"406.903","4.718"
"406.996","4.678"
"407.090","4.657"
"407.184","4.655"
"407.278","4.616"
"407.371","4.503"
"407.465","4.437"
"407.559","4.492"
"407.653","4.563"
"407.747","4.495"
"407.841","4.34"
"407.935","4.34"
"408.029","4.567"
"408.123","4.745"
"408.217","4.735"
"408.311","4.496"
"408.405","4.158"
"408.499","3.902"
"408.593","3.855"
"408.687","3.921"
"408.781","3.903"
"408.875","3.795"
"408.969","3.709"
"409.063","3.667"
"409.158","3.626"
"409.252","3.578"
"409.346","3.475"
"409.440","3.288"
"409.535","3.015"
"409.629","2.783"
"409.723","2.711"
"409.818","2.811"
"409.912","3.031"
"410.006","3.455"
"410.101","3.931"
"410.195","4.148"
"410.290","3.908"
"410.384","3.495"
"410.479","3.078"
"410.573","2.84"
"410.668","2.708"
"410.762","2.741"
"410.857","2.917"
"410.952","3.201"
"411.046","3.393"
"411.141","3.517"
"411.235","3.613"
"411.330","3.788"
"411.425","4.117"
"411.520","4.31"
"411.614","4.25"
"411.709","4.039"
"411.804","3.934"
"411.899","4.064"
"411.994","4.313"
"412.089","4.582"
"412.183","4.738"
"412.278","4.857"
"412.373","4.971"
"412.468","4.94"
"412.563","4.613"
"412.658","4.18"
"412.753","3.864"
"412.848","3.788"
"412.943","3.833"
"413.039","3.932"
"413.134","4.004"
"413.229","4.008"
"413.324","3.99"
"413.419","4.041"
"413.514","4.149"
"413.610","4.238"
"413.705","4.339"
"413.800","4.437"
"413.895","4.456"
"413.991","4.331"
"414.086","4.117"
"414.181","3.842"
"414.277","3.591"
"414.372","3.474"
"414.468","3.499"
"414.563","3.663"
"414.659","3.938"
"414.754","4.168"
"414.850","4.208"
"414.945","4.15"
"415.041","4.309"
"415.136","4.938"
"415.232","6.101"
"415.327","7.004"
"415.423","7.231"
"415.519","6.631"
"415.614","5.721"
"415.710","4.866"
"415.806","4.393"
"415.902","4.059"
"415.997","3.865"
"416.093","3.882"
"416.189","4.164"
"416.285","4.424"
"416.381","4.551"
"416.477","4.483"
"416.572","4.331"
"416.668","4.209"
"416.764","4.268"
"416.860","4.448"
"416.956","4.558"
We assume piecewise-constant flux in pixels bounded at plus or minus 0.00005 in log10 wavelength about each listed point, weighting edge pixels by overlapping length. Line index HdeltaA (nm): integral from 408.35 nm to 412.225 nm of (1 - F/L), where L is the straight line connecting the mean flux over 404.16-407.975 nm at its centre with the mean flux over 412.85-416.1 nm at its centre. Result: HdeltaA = 0.74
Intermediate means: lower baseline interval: 4.48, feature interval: 3.62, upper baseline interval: 4.45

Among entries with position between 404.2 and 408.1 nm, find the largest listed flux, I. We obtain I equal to 5.225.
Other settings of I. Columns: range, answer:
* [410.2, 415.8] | 7.231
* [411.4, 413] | 4.971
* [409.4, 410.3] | 4.148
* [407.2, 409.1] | 4.745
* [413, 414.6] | 4.456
